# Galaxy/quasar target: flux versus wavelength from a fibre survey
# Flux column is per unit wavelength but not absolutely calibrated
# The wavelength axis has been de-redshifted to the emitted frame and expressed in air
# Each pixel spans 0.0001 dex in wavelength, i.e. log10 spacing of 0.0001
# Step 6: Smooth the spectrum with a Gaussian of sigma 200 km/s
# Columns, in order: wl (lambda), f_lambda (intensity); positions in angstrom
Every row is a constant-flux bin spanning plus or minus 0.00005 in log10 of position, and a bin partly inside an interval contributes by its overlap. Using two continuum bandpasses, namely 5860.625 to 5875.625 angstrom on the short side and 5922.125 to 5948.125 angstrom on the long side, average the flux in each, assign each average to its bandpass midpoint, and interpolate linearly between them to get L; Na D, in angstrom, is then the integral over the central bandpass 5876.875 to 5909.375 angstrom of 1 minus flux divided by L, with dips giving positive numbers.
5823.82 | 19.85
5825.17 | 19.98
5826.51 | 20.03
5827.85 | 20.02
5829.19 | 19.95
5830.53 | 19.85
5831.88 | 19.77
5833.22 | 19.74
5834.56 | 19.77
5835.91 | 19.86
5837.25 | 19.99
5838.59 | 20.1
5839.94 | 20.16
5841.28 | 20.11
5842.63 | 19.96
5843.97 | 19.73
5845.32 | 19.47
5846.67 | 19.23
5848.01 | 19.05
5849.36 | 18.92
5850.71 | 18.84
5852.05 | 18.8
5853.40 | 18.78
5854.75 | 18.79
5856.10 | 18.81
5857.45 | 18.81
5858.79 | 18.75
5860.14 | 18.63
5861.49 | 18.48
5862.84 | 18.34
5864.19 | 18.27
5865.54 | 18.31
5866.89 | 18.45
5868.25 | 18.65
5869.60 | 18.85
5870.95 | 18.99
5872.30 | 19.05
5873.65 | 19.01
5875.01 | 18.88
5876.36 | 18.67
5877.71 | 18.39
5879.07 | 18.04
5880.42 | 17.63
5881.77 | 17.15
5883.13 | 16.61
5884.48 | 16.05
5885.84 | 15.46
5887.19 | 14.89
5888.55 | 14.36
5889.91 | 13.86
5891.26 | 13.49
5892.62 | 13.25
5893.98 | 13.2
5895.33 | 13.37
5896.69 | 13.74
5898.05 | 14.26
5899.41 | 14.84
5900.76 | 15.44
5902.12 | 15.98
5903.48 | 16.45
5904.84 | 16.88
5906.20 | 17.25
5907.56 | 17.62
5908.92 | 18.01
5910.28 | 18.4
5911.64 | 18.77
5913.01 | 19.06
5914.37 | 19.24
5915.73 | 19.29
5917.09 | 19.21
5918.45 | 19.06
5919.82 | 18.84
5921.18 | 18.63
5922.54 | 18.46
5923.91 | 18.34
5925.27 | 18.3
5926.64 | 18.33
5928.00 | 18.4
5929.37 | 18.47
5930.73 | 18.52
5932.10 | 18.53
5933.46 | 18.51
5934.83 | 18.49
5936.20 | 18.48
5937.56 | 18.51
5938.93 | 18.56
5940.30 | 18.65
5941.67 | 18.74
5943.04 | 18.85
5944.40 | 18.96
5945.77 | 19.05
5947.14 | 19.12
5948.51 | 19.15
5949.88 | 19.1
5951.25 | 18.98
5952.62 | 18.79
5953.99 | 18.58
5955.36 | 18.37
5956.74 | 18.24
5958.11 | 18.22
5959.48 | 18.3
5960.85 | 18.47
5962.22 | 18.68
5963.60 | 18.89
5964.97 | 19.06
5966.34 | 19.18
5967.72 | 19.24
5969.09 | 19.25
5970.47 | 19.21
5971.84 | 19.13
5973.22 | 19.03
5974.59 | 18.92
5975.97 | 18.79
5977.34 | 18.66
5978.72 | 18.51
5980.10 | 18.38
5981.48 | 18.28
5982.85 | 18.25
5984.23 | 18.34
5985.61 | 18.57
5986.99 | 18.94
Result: 5.2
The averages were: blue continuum 18.7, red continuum 18.6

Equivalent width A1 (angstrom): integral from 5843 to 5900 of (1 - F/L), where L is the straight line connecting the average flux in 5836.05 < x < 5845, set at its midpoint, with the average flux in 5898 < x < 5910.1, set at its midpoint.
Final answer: 3.01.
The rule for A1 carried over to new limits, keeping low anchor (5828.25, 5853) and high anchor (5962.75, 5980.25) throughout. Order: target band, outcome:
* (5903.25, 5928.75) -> 1.1 angstrom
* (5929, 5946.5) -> 0.4 angstrom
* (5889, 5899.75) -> 3.1 angstrom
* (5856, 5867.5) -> 0.6 angstrom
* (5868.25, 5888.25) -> 1.8 angstrom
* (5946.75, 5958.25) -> 0.2 angstrom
